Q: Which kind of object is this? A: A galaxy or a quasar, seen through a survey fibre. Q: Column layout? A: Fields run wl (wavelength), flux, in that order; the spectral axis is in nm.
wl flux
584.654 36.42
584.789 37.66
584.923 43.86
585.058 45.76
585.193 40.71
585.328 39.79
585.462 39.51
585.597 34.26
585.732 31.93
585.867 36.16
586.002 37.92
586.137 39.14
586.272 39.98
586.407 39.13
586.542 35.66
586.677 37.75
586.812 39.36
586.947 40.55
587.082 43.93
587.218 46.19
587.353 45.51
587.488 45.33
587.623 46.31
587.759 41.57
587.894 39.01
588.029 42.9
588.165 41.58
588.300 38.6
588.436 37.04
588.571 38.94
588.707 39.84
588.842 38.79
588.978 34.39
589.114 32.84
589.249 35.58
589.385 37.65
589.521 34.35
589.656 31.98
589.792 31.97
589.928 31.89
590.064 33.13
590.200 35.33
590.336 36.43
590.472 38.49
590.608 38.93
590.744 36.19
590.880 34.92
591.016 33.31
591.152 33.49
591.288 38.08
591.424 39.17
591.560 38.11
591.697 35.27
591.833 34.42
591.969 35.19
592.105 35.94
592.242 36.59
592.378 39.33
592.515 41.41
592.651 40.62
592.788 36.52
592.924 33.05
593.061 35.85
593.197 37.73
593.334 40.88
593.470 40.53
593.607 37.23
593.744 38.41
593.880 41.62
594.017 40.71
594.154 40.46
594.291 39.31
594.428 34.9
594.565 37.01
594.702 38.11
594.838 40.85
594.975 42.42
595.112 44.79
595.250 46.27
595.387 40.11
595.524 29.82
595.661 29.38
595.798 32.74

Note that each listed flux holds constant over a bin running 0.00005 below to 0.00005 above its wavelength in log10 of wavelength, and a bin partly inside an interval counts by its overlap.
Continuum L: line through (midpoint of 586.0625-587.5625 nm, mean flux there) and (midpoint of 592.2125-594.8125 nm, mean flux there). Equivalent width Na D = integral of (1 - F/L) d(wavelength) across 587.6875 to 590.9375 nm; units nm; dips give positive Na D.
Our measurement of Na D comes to 0.28 nm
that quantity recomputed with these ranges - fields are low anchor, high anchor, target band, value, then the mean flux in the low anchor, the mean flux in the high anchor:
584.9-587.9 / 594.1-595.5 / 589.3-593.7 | 0.42 nm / 40.4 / 40.1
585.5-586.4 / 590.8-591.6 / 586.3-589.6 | -0.28 nm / 36.8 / 36.1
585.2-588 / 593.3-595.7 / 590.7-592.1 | 0.13 nm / 40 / 39.1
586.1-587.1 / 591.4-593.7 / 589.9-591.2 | 0.09 nm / 39.2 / 37.5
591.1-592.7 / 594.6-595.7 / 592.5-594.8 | -0.01 nm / 37.3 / 39.2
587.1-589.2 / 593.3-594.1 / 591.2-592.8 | 0.10 nm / 40.6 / 39.9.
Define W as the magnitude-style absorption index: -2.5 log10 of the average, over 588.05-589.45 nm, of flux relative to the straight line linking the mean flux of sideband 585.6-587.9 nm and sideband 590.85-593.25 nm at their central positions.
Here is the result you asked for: 0.03 mag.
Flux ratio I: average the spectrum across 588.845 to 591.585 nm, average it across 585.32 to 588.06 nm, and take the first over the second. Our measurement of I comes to 0.88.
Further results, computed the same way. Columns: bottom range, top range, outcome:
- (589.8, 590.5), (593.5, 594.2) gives 1.15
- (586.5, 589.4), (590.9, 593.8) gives 0.93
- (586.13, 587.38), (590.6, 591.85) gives 0.89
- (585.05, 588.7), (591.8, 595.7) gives 0.96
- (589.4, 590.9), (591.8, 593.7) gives 1.08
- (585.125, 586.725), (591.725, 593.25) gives 0.98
